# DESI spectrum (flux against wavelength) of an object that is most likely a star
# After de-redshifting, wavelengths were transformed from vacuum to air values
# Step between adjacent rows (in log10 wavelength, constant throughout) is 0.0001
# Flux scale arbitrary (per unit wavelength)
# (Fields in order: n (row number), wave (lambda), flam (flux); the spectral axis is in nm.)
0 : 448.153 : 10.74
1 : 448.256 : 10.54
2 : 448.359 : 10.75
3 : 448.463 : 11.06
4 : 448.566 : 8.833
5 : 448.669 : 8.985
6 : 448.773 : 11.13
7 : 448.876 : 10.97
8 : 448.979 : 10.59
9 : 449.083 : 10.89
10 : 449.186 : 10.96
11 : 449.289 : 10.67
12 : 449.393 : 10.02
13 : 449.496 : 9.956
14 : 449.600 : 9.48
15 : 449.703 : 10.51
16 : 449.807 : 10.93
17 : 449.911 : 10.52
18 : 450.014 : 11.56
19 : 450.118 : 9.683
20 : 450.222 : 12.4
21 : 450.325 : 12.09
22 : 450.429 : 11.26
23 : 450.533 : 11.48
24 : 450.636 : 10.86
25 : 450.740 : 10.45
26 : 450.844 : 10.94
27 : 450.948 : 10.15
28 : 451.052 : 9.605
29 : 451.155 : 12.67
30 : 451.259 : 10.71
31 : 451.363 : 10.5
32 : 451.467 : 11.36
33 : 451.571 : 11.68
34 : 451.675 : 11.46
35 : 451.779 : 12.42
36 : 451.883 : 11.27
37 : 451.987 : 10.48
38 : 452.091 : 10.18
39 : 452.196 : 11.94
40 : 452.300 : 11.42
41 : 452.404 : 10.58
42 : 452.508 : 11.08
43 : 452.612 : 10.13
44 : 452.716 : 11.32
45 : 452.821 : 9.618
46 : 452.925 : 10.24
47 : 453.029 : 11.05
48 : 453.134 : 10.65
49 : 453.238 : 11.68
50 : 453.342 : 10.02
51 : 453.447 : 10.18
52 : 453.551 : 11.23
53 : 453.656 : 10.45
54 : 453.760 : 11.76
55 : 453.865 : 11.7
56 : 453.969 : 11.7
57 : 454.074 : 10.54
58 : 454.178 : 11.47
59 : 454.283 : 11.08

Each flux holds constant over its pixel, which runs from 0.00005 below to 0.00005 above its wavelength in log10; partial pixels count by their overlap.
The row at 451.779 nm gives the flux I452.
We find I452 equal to 12.42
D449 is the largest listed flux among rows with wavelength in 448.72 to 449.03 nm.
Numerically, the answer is 11.13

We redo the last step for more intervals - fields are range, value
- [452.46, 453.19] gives 11.32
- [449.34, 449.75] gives 10.51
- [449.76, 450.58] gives 12.4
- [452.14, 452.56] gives 11.94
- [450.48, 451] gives 11.48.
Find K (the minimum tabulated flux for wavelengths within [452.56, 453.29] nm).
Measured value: 9.618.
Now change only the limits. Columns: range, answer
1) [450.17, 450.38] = 12.09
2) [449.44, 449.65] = 9.48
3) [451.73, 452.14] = 10.18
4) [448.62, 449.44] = 8.985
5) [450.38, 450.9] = 10.45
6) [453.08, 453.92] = 10.02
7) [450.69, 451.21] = 9.605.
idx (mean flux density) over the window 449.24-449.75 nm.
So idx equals 10.1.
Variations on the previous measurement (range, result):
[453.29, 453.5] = 10.1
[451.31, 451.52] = 10.9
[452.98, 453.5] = 10.7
